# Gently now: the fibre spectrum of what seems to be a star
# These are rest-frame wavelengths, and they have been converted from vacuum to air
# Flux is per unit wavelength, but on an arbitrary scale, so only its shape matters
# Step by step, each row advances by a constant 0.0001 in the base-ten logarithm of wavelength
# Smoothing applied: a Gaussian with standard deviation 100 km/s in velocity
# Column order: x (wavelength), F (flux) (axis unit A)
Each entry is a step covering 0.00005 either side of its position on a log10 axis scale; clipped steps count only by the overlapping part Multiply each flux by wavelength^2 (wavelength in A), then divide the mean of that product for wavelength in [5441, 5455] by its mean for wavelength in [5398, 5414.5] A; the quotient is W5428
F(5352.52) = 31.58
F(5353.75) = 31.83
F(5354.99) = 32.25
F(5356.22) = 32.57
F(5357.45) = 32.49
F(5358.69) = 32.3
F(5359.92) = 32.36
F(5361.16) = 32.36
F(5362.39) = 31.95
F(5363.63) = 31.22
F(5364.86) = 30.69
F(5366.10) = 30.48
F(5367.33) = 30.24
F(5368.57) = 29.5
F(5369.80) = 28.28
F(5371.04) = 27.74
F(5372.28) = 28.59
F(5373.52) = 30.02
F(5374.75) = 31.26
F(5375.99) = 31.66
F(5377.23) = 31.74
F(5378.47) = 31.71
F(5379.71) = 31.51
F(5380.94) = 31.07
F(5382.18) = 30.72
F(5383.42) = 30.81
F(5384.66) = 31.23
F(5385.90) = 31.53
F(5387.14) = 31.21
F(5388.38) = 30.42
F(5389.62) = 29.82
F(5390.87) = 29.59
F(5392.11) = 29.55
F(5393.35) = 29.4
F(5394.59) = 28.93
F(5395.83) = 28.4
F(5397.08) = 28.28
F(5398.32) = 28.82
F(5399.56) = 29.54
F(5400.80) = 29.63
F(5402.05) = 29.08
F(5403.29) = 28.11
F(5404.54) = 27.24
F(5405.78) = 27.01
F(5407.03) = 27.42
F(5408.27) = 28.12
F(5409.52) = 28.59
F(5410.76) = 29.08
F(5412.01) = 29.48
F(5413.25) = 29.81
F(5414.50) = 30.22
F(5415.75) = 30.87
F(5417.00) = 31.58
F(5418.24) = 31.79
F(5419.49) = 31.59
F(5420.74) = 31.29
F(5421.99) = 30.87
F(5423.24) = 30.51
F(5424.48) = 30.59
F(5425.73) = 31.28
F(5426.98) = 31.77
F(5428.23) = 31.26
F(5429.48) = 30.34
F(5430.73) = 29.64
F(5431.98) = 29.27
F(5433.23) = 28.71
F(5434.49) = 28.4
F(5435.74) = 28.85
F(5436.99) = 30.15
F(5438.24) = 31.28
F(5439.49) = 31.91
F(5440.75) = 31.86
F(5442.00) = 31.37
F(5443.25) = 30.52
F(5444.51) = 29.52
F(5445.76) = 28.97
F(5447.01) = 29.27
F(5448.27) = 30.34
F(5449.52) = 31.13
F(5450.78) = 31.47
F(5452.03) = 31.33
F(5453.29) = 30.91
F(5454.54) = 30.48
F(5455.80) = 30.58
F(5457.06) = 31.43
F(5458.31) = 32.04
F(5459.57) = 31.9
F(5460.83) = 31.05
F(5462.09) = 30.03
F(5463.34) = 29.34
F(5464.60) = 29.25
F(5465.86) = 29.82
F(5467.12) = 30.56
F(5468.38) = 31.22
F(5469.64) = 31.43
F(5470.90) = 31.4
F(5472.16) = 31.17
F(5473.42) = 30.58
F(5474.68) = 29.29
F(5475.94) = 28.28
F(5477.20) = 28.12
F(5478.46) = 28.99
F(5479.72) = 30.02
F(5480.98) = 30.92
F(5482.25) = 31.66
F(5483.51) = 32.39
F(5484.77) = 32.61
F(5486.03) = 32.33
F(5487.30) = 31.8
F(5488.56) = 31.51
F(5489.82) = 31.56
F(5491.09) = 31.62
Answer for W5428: 1.08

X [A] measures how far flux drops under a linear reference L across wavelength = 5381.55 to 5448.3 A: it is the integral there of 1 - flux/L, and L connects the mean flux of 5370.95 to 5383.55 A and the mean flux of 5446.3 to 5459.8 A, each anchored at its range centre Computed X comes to 2.0 A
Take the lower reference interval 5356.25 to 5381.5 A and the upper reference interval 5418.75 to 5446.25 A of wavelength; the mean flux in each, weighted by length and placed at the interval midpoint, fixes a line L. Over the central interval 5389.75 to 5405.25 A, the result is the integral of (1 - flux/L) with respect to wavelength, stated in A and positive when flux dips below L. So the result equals 0.9 A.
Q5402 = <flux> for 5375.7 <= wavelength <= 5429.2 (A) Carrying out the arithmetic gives 30.1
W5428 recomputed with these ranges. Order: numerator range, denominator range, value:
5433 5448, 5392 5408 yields 1.07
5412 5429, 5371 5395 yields 1.03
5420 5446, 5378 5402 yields 1.03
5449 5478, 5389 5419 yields 1.07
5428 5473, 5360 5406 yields 1.04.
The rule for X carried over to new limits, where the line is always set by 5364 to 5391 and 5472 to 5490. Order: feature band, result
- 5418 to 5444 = 0.0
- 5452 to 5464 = -0.1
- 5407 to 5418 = 0.3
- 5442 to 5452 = 0.1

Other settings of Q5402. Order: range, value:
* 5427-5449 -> 30.1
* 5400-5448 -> 29.9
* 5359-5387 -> 30.8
